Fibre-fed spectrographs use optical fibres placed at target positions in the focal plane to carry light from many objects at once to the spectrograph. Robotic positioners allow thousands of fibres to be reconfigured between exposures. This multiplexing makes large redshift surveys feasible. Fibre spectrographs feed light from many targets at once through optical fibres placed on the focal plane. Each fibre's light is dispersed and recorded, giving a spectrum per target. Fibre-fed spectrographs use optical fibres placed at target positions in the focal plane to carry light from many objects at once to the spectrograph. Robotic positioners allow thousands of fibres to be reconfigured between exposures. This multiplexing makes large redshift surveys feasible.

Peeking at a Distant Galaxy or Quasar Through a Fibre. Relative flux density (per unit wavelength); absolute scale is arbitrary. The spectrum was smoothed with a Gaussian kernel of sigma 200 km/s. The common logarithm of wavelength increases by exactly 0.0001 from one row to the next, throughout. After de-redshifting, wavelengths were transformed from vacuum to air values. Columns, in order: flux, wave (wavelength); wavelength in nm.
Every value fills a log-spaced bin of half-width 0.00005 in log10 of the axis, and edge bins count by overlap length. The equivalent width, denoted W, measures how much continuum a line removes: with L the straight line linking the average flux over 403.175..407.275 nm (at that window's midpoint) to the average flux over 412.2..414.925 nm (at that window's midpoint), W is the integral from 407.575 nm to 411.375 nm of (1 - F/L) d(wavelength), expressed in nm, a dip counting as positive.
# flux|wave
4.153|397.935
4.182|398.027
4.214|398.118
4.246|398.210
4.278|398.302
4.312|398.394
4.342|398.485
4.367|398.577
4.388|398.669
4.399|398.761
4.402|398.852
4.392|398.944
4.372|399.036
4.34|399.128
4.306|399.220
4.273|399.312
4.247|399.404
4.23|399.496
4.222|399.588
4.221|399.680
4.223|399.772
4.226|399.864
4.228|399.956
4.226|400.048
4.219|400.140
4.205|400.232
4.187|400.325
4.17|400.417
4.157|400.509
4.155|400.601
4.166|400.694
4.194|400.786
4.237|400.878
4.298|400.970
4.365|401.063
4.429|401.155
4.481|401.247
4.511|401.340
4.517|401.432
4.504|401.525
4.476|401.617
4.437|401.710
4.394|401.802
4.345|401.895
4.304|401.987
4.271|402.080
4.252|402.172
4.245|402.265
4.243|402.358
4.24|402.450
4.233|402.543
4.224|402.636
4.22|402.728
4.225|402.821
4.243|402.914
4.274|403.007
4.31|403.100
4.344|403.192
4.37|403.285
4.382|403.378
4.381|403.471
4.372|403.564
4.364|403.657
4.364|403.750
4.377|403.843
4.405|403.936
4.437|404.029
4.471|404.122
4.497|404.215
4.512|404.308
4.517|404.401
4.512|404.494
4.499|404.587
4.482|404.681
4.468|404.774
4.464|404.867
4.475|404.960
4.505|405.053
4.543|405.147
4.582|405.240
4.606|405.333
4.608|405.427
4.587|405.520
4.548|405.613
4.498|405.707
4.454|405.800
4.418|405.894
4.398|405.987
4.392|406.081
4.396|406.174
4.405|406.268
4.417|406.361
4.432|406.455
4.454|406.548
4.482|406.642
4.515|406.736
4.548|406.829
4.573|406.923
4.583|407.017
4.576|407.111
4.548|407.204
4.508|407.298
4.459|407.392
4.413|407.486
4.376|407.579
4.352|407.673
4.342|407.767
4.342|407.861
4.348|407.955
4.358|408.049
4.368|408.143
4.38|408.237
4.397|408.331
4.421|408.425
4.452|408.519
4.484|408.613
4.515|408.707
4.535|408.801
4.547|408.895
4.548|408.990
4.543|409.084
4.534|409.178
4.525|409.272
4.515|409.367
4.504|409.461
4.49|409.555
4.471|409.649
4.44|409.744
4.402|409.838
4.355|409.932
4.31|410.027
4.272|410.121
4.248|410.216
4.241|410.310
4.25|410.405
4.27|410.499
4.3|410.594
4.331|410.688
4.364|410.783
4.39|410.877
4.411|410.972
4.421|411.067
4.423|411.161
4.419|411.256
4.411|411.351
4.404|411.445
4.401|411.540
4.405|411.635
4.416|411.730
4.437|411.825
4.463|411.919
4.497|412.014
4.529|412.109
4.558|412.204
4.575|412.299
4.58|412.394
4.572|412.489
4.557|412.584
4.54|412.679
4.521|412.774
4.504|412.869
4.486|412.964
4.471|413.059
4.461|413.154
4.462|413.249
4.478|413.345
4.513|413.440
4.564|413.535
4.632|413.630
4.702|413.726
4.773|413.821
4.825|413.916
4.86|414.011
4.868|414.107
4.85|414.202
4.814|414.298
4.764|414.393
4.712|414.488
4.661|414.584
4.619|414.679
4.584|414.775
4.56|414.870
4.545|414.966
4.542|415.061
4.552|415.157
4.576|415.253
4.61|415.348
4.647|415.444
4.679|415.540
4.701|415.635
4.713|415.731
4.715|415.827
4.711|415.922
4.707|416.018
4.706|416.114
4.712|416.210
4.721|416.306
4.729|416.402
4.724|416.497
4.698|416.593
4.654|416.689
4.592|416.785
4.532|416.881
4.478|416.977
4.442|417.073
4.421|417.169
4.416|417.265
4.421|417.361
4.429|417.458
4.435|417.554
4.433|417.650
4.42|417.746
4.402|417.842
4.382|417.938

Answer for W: 0.12 nm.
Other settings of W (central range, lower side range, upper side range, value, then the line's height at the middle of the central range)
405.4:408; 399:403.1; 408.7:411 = -0.06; 4.37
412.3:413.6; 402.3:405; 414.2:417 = 0.02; 4.6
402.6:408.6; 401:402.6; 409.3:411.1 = -0.10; 4.37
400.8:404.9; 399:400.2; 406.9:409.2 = -0.04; 4.33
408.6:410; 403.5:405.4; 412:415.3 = 0.02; 4.54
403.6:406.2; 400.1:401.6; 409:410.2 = -0.06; 4.37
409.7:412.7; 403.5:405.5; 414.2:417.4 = 0.10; 4.57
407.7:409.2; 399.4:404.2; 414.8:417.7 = 0.00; 4.44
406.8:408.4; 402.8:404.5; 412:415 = 0.01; 4.48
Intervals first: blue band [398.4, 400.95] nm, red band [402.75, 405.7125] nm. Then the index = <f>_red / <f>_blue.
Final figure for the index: 1.0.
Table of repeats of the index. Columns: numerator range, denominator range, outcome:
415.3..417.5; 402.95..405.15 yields 1.04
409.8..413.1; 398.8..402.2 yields 1.03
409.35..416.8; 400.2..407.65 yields 1.03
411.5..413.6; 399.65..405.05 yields 1.04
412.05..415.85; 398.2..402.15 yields 1.07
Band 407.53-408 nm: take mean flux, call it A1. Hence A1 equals 4.36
